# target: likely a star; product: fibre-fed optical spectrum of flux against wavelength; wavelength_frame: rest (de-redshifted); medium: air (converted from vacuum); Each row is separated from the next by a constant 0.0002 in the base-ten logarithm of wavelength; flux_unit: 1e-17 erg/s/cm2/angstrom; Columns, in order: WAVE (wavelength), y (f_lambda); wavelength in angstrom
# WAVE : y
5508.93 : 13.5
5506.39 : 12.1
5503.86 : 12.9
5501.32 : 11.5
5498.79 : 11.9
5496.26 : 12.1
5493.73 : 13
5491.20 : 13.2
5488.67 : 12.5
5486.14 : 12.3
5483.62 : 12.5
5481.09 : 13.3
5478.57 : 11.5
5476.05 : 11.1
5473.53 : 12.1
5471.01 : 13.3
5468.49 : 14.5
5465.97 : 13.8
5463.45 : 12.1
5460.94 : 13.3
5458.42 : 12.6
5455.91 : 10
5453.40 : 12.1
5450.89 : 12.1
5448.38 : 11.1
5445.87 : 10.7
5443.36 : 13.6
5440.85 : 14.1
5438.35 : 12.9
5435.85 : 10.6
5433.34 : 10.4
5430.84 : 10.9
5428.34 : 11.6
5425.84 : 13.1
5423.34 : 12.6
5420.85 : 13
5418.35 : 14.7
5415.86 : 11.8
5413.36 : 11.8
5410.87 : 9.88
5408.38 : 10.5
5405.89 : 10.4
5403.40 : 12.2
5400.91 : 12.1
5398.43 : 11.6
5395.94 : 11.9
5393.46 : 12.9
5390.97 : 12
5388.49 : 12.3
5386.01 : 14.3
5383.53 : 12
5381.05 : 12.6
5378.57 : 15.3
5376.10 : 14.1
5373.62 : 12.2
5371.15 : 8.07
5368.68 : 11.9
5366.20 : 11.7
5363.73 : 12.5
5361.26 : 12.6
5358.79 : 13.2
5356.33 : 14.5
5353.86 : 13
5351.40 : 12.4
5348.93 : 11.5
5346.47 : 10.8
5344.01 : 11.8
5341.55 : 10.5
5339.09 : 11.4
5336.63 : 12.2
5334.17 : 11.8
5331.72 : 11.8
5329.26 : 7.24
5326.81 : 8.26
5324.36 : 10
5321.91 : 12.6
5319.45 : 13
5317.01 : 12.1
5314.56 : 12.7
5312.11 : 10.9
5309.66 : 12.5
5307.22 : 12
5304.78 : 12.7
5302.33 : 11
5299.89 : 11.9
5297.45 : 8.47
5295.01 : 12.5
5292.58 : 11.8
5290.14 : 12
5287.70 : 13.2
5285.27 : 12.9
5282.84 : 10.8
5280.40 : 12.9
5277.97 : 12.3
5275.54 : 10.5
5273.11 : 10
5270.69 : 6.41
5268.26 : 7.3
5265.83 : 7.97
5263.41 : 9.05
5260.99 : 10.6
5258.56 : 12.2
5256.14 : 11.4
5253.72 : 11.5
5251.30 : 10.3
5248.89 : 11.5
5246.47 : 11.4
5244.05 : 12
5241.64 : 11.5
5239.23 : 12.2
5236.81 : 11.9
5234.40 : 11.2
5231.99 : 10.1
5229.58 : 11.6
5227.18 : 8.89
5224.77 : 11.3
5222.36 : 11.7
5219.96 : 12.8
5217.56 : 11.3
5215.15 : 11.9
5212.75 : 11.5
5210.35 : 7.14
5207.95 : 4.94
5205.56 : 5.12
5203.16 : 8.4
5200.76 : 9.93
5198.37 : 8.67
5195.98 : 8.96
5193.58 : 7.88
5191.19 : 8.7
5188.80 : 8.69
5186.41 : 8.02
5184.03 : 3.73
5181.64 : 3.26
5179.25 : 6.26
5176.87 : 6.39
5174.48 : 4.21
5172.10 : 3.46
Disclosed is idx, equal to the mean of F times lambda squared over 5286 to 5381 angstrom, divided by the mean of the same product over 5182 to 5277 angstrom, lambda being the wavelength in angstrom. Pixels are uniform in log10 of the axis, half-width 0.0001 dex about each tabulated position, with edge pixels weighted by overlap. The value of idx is 1.3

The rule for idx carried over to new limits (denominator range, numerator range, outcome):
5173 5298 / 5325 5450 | 1.29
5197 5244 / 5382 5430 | 1.28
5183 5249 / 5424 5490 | 1.37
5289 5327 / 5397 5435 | 1.05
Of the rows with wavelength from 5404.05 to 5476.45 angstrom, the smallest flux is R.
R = 9.88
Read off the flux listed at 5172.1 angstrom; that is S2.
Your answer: 3.46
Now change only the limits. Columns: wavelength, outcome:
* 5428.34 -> 11.6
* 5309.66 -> 12.5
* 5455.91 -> 10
